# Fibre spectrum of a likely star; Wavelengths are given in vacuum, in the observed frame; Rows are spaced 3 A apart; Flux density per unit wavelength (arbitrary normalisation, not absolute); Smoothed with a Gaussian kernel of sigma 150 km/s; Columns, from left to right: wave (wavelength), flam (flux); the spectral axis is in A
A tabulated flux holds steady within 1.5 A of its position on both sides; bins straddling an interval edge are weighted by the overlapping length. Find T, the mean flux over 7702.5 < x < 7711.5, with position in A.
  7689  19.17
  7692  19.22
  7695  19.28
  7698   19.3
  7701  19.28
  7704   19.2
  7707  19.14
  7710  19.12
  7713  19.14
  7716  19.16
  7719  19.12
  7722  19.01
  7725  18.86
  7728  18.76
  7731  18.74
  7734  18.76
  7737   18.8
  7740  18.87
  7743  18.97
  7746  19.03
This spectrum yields 19.2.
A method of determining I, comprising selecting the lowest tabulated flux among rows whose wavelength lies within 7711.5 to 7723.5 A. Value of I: 19.01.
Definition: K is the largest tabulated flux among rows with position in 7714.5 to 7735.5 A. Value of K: 19.16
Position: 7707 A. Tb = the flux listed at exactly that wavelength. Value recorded 19.14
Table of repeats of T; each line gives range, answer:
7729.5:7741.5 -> 18.8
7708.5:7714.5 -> 19.1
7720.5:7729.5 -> 18.9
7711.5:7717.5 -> 19.2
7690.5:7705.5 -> 19.3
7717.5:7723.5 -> 19.1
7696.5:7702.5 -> 19.3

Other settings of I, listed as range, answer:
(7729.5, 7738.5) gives 18.74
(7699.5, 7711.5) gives 19.12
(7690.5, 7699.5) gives 19.22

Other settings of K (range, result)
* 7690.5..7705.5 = 19.3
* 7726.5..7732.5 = 18.76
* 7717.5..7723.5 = 19.12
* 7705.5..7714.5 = 19.14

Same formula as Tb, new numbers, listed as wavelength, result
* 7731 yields 18.74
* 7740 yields 18.87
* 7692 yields 19.22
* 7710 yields 19.12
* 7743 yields 18.97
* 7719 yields 19.12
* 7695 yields 19.28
